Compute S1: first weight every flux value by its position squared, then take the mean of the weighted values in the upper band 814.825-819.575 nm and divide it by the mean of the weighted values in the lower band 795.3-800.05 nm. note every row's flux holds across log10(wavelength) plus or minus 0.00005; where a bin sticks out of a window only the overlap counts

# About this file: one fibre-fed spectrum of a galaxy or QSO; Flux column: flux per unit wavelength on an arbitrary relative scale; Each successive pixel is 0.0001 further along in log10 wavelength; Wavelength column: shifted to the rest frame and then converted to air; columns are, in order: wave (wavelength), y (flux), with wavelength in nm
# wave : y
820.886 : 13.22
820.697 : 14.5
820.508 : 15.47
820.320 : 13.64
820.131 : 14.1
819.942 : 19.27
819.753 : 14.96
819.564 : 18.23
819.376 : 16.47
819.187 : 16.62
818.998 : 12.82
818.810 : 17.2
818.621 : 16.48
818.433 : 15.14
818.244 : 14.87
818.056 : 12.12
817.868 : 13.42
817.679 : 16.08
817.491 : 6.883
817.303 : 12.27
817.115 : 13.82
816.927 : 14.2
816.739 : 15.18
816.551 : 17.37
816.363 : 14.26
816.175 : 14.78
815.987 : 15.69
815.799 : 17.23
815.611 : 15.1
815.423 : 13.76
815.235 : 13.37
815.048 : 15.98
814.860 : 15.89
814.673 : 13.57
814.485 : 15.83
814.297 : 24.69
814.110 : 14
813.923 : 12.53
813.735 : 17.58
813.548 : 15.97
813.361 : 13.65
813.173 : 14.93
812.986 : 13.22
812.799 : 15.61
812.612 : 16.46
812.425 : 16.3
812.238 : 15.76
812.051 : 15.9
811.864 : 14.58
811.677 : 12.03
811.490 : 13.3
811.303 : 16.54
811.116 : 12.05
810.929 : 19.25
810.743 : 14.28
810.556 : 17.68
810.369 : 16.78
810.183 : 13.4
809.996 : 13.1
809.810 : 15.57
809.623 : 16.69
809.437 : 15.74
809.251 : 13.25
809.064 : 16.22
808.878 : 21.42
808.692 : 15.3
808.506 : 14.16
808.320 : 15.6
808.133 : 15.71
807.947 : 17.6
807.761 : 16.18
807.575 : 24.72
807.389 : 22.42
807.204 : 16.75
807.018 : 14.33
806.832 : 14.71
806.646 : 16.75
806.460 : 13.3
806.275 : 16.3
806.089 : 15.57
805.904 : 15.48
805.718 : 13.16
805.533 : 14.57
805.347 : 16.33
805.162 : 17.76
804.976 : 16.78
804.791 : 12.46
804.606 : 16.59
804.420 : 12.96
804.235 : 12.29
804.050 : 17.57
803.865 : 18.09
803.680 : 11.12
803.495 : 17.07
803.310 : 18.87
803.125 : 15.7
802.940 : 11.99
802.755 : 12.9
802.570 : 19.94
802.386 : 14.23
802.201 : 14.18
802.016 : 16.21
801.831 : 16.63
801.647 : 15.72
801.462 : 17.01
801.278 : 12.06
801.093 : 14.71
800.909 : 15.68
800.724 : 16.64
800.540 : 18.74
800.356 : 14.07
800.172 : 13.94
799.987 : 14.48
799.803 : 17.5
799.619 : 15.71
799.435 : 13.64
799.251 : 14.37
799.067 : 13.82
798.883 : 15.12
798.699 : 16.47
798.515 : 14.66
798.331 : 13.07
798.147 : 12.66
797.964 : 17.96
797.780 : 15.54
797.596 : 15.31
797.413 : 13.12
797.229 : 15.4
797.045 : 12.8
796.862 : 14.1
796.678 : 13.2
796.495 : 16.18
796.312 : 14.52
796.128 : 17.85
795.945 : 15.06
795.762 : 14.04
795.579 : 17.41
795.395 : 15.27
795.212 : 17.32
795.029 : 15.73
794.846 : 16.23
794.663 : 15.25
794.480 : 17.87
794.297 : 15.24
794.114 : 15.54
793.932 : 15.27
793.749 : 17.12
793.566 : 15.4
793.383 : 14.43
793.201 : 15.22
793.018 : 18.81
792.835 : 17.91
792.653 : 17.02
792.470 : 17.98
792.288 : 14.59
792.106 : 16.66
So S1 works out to 1.03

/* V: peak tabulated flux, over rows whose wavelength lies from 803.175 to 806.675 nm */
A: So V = 18.87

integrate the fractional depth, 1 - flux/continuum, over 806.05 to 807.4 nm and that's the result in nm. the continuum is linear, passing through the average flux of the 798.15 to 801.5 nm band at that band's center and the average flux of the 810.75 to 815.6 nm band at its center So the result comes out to -0.07 nm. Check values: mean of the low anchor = 15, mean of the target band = 15.9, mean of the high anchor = 15.3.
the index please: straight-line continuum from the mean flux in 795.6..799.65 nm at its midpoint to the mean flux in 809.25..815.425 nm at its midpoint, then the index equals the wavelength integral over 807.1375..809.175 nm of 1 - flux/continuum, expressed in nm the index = -0.35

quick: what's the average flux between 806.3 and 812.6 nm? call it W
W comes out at 16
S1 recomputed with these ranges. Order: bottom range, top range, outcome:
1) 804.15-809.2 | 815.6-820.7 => 0.95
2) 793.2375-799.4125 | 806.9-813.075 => 1.09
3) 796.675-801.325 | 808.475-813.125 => 1.07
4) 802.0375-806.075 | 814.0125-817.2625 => 1.05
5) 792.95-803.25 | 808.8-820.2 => 1.04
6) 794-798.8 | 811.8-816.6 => 1.06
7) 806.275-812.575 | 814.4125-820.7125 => 0.95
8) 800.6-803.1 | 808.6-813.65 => 1.03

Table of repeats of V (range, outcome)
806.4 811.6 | 24.72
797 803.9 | 19.94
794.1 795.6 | 17.87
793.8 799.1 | 17.96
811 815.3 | 24.69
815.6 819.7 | 18.23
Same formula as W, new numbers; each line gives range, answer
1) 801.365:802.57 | 16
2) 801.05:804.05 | 15.5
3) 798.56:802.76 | 15.4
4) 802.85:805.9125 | 15.2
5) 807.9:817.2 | 15.4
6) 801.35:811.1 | 15.9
